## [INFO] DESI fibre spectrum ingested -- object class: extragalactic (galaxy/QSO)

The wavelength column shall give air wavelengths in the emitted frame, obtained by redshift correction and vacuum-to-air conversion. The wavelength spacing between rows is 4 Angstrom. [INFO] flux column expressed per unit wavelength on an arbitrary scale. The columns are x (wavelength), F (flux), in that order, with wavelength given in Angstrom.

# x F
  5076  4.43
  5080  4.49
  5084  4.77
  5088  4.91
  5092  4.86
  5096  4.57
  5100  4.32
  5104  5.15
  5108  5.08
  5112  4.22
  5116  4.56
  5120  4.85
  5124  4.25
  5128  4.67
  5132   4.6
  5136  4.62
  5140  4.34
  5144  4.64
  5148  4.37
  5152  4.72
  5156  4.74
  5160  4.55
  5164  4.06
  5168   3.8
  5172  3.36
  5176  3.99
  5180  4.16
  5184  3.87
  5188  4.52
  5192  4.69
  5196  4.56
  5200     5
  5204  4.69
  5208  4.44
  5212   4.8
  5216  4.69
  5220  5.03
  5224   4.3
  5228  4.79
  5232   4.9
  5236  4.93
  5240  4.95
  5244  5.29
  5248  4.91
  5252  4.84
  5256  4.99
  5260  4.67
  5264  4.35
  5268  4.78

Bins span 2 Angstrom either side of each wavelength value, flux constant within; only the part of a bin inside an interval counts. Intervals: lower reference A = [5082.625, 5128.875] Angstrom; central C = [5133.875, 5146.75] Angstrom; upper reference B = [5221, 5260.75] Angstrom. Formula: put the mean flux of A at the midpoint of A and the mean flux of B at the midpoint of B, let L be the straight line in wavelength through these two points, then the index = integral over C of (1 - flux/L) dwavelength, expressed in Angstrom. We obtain 0.6 Angstrom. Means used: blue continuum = 4.68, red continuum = 4.87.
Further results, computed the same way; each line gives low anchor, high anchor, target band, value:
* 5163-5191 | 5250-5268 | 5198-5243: -4.23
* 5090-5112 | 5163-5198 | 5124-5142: -0.13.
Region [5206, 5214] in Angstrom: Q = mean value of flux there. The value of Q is 4.62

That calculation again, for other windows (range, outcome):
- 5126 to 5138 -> 4.63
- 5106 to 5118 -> 4.62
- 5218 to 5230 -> 4.71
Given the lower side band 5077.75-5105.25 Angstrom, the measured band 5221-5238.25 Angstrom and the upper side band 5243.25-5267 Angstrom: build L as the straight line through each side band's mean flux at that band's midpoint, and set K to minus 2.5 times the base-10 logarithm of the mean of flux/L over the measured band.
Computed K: 0.01 mag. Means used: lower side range 4.71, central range 4.75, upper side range 4.82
